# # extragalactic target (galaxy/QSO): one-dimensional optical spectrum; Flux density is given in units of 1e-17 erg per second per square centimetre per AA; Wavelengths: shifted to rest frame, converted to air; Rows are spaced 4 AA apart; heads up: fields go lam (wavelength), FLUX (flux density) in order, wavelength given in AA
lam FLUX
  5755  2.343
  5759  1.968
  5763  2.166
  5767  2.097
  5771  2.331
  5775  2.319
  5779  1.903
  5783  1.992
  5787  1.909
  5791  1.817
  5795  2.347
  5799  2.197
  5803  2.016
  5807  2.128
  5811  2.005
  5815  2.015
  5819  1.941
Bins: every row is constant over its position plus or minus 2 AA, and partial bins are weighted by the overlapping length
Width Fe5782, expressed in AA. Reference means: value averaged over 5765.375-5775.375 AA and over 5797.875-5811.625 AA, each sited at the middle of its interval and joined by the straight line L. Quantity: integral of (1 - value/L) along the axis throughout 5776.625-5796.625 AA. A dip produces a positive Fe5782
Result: 1.6 AA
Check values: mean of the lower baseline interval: 2.24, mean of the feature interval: 1.99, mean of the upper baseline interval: 2.09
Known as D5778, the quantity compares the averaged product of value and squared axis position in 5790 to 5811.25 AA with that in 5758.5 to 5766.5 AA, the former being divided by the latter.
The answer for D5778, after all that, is 1.0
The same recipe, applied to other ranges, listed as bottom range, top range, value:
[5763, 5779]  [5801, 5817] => 0.94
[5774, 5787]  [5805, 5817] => 1.02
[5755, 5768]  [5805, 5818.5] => 0.98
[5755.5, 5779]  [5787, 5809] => 0.97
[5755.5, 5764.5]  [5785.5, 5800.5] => 0.99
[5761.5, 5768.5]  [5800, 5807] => 0.99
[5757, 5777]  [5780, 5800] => 0.94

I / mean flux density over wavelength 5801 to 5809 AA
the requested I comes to 2.07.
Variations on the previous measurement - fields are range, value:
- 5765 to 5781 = 2.16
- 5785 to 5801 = 2.07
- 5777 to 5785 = 1.95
